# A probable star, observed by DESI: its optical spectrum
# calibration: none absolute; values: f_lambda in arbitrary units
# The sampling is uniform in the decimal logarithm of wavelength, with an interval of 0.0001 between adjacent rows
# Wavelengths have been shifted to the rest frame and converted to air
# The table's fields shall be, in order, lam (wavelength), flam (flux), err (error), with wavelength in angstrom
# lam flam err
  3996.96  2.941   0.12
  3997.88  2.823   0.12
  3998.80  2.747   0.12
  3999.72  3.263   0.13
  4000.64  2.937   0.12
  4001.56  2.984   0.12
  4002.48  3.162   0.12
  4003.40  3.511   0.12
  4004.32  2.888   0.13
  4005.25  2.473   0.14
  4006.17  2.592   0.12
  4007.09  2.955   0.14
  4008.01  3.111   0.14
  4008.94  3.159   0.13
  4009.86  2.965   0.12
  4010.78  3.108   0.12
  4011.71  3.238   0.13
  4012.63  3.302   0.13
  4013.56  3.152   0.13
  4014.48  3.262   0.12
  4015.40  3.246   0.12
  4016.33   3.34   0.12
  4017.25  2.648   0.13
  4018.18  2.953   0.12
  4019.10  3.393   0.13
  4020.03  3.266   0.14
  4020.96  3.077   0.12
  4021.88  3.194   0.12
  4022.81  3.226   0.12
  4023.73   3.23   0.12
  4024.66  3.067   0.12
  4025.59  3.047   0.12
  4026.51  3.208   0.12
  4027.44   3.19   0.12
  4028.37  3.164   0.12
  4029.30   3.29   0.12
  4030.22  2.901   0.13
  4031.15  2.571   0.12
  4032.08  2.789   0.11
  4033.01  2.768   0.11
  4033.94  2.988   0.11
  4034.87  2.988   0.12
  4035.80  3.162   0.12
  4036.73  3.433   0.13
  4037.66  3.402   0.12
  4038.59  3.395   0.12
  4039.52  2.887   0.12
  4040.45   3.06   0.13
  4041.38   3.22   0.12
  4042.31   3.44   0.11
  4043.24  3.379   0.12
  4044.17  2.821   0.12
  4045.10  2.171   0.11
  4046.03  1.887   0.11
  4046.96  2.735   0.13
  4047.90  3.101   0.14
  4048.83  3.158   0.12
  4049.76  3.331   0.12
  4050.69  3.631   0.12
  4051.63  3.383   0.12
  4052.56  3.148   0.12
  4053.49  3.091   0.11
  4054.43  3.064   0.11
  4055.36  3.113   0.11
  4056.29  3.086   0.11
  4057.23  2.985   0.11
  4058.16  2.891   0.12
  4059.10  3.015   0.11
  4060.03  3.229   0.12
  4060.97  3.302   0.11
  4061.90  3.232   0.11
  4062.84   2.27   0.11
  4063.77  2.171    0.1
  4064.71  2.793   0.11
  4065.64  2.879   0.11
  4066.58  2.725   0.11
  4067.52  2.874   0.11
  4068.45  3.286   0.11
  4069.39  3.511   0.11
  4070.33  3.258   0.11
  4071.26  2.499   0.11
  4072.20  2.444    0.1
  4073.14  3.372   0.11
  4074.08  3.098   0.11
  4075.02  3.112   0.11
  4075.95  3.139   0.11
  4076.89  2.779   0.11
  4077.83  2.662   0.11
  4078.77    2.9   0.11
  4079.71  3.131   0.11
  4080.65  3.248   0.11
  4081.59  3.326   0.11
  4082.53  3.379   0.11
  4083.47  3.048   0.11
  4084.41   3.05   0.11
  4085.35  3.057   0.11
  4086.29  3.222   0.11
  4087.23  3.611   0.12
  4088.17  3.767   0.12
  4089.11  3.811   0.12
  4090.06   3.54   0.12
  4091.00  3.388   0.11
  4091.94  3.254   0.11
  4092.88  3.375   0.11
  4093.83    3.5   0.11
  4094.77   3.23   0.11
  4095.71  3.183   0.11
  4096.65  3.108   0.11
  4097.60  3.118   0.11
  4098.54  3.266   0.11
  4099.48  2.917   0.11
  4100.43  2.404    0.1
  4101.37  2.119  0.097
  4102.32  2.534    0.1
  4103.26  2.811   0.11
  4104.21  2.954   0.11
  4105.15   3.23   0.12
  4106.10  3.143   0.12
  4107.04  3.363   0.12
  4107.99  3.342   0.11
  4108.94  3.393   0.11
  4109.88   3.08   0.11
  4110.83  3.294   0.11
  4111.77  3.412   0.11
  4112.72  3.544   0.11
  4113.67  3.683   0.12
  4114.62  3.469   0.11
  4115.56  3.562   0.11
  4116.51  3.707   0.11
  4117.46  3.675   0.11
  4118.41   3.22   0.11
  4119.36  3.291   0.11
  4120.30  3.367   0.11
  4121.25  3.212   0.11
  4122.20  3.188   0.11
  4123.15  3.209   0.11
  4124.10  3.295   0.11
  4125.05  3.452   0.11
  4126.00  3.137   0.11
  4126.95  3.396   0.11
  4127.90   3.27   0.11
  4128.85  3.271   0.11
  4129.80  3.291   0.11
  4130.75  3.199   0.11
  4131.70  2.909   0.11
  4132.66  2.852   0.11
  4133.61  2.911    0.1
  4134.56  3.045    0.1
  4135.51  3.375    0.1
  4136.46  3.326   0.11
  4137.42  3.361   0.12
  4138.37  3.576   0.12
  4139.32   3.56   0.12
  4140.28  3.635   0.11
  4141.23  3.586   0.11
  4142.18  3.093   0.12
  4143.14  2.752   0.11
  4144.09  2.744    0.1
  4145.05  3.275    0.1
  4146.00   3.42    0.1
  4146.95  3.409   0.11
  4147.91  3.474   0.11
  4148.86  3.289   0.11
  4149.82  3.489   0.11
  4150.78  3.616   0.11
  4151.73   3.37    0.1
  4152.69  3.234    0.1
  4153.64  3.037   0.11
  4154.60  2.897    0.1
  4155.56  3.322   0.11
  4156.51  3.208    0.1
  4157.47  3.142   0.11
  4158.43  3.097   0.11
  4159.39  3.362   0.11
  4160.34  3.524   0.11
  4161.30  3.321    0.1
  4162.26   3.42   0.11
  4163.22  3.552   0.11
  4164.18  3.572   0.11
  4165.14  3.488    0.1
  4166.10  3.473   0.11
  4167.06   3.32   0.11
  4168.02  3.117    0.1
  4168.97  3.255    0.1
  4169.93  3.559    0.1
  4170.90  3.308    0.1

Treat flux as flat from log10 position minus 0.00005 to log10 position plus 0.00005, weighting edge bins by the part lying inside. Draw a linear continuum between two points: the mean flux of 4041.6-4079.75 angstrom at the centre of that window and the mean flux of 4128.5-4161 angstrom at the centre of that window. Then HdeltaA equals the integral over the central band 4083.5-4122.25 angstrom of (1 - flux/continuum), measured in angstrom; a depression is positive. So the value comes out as -1.7 angstrom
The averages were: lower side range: 2.98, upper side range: 3.25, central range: 3.25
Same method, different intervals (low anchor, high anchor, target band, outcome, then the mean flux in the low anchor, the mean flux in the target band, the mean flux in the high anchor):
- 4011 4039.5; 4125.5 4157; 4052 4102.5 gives 1.80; 3.12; 3.07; 3.25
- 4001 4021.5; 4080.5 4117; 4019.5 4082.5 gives 2.37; 3.08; 3.04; 3.24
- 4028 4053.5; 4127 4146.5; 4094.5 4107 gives 0.89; 3.05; 2.94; 3.23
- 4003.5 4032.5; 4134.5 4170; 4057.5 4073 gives 1.23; 3.07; 2.91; 3.32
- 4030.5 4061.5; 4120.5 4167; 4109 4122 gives -0.82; 3.05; 3.42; 3.28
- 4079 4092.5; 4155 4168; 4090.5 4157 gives 2.17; 3.34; 3.24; 3.36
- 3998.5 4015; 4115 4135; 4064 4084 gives 1.00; 3.05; 3.01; 3.26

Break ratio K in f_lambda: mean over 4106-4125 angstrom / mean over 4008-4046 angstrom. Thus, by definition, 1.1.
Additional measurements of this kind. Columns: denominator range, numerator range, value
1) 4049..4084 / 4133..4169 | 1.09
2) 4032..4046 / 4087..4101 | 1.08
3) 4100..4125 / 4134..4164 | 1.03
